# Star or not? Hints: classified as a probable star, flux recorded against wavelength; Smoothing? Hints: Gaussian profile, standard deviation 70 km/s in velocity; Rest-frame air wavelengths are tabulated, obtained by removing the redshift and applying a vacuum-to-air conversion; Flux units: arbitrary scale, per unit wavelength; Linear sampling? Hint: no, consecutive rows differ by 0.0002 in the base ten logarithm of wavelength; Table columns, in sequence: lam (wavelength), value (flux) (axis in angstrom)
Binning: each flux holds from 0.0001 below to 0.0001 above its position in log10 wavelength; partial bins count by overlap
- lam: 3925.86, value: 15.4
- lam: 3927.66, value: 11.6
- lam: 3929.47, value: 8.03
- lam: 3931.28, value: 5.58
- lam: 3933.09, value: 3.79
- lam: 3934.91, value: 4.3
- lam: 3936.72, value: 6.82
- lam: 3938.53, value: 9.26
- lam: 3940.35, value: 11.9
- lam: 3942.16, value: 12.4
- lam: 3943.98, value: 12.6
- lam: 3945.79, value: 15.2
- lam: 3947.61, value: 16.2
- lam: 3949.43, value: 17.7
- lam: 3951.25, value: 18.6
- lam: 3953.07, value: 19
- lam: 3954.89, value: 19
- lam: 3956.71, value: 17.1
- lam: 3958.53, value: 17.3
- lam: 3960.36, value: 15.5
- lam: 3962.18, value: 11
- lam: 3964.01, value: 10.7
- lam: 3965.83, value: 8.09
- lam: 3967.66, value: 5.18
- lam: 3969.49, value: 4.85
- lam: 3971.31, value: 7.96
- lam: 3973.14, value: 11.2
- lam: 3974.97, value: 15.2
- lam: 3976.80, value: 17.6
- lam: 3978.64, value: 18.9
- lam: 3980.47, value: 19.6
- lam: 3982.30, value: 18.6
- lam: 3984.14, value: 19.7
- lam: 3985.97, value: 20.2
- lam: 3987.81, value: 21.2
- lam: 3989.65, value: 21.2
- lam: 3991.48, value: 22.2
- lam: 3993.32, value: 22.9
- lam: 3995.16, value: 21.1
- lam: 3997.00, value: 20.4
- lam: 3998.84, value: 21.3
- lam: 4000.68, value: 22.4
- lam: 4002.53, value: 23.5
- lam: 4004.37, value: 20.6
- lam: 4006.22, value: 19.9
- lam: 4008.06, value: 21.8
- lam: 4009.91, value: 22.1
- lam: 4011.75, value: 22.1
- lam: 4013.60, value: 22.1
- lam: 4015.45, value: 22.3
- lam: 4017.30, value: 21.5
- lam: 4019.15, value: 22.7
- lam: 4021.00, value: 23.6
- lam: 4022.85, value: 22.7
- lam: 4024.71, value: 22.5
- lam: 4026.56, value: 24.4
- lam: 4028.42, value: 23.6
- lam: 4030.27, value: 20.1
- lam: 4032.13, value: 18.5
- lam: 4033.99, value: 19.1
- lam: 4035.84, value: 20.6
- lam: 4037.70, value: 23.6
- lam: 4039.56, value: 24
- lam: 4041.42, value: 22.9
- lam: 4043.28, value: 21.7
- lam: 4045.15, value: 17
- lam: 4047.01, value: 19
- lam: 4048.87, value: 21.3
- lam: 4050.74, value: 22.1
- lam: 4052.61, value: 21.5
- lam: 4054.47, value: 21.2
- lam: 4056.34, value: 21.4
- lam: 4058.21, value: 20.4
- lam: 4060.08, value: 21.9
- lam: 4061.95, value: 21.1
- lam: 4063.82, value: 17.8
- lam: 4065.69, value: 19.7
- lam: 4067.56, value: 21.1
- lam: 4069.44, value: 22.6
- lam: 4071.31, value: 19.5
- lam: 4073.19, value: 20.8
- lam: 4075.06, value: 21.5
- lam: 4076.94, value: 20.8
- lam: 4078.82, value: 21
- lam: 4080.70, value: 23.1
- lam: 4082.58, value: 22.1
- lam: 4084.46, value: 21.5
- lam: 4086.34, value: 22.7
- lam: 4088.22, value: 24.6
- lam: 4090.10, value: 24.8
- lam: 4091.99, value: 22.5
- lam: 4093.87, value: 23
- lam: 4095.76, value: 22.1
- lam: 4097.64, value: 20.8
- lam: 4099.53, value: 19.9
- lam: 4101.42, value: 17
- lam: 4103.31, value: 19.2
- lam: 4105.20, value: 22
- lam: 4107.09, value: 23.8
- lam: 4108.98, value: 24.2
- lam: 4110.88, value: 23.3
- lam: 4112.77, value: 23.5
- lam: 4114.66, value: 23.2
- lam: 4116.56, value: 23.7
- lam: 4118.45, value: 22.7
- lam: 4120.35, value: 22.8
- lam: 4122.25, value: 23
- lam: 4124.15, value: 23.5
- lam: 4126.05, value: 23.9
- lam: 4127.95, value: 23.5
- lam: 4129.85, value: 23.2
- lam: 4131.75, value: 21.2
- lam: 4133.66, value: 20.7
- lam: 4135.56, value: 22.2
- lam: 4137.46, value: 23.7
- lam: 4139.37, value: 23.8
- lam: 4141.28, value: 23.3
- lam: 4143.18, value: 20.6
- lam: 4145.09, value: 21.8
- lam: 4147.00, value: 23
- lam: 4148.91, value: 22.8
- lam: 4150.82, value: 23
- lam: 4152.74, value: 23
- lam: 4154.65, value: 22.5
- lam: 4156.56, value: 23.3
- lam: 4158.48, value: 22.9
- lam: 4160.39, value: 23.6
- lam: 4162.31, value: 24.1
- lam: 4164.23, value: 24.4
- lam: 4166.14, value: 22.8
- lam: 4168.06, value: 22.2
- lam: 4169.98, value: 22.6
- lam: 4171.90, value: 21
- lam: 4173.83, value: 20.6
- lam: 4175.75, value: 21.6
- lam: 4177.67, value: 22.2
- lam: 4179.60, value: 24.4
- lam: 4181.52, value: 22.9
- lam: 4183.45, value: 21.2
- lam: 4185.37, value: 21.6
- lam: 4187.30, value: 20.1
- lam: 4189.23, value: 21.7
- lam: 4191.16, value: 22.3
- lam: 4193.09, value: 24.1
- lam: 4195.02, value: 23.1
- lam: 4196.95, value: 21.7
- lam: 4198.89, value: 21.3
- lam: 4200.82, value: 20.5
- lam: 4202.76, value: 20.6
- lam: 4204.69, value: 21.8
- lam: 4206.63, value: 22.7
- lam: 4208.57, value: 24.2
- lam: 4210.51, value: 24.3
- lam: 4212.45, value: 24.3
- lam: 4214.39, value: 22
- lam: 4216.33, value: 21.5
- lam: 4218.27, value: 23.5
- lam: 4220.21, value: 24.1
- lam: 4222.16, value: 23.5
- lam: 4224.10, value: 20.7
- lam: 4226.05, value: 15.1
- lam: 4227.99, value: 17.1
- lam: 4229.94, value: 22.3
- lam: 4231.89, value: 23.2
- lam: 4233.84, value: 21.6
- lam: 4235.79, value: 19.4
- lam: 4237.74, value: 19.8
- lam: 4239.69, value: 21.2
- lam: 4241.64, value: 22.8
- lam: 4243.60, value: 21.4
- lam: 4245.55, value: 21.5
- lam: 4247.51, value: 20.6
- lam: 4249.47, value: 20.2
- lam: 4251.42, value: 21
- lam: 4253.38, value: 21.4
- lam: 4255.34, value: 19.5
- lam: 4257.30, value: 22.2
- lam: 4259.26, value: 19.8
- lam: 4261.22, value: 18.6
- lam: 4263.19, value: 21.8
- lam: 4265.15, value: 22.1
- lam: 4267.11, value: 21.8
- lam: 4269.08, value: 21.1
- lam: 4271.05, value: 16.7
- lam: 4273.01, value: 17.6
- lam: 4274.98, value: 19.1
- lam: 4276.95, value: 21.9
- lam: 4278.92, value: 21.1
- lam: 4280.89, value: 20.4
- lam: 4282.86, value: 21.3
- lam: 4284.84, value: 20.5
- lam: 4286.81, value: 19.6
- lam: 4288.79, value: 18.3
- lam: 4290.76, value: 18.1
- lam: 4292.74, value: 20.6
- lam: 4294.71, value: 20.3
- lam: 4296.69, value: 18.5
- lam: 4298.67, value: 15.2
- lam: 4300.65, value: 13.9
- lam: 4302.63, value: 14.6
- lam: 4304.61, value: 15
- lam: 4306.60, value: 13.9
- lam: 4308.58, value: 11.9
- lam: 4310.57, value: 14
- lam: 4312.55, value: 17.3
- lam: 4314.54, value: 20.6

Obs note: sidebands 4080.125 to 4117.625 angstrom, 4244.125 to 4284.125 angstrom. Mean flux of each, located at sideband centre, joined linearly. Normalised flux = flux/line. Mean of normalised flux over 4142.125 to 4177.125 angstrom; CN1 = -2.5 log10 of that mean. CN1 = -0.04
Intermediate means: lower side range 22.3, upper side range 20.5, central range 22.5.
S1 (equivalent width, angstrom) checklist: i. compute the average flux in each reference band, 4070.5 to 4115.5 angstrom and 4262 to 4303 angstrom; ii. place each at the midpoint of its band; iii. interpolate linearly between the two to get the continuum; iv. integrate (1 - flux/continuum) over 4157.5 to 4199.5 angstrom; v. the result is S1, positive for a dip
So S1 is -3.3 angstrom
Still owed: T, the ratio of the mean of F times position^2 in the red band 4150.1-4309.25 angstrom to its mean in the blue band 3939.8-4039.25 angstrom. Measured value 1.27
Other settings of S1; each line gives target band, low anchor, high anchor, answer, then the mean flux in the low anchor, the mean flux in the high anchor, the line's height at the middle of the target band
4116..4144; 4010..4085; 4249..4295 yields -2.42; 21.4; 20.2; 21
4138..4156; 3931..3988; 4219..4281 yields -4.53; 13.5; 20.7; 18.1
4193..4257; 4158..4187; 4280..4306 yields -3.04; 22.5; 18.1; 20.6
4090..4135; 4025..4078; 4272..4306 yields -4.29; 21.1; 18.5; 20.4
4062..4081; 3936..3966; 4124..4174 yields -1.30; 14.2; 22.7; 19.4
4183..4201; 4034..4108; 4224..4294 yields -1.00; 21.3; 20.3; 20.7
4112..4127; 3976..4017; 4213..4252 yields -1.56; 21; 21.2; 21.1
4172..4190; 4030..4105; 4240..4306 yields -1.30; 21.2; 19.6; 20.3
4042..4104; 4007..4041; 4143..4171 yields 3.47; 22.1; 22.9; 22.4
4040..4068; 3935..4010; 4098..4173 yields -1.83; 16.4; 22.6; 19.5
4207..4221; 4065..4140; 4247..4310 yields -2.24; 22.2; 19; 20.2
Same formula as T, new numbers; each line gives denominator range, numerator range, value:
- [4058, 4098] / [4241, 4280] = 1.04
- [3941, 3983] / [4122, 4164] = 1.75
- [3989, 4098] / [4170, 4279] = 1.08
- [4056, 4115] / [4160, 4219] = 1.09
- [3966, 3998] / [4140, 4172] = 1.48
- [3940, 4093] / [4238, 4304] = 1.14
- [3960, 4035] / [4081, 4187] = 1.28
